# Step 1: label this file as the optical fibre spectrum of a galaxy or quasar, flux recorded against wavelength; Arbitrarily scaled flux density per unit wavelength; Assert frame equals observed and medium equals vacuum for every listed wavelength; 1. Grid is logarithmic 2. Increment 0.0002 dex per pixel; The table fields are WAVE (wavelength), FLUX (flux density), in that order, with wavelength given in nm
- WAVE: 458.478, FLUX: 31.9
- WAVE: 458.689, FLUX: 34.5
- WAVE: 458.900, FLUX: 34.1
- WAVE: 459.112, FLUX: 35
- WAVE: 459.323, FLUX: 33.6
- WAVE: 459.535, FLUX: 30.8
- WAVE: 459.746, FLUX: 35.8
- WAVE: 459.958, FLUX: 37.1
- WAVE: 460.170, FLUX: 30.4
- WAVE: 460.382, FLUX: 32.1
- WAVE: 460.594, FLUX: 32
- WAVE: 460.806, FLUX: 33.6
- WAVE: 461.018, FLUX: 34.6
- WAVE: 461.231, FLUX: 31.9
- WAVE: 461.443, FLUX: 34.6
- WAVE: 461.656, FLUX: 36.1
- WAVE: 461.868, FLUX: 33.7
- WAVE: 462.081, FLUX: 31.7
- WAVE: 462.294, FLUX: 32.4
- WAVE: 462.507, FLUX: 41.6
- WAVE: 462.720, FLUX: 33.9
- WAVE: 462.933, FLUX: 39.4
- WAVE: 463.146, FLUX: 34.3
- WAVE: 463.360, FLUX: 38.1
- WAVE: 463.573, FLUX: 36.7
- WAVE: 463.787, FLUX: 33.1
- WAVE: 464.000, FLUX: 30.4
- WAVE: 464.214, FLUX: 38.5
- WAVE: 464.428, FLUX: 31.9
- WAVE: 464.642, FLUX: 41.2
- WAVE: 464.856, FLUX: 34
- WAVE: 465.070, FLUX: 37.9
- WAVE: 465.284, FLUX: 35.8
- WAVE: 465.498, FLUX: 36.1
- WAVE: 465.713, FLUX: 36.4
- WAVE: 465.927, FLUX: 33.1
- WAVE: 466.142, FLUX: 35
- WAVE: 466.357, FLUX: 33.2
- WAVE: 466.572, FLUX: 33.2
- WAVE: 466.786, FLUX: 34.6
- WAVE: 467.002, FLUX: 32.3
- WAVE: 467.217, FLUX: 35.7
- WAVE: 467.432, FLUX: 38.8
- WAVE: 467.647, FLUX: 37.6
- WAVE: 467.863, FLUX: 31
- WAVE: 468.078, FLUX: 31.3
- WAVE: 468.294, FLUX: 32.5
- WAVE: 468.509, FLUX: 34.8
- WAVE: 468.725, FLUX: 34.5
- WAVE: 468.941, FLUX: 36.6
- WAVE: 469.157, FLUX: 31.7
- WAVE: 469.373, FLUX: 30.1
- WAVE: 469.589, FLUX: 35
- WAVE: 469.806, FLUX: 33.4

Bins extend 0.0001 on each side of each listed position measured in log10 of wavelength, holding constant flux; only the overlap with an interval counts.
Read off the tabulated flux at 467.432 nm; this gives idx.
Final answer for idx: 38.8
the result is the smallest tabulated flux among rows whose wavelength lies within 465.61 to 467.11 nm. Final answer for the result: 32.3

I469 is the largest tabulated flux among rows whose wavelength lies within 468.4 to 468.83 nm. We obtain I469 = 34.8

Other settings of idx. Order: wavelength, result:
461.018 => 34.6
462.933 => 39.4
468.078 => 31.3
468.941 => 36.6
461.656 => 36.1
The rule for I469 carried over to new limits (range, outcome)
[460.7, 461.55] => 34.6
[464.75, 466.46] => 37.9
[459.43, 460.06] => 37.1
